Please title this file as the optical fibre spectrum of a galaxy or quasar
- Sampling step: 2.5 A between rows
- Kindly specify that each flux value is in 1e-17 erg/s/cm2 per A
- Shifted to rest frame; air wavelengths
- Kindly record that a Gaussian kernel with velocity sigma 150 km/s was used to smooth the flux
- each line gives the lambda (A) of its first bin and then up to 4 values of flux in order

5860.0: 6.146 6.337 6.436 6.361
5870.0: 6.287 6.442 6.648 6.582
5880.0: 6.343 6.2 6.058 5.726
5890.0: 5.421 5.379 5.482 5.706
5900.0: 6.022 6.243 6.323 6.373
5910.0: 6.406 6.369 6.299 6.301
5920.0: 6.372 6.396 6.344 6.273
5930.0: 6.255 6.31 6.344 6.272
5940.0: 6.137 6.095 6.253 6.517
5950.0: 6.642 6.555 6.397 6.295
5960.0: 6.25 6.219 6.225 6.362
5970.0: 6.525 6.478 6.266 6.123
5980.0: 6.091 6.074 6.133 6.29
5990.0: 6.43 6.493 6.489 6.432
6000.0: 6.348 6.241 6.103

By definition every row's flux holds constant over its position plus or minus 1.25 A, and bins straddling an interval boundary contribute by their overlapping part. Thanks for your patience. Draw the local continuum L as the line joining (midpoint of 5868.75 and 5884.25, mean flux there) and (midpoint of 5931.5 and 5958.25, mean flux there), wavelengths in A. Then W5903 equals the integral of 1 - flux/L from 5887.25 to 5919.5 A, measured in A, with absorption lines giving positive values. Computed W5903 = 1.8 A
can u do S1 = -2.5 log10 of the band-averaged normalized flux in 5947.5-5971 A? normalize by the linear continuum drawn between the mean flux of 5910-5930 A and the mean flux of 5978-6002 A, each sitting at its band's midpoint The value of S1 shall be -0.01 mag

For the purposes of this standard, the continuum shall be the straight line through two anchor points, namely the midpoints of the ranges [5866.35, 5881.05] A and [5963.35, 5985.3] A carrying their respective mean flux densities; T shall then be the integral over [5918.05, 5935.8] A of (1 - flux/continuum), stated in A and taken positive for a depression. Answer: 0.1 A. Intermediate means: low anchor 6.45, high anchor 6.26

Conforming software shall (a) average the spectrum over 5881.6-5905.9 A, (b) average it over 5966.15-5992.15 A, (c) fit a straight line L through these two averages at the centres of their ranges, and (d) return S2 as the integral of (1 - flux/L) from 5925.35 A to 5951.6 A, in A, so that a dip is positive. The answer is -1.0 A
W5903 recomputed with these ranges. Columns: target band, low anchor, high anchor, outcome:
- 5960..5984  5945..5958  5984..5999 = 0.6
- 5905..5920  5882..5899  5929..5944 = -1.0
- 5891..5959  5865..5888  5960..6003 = 0.9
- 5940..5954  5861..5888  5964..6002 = -0.2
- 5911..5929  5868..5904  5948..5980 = -0.5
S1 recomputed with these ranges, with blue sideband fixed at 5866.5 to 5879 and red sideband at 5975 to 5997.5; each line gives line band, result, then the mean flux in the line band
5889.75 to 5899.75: 0.16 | 5.56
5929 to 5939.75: 0.01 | 6.28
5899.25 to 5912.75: 0.02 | 6.29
